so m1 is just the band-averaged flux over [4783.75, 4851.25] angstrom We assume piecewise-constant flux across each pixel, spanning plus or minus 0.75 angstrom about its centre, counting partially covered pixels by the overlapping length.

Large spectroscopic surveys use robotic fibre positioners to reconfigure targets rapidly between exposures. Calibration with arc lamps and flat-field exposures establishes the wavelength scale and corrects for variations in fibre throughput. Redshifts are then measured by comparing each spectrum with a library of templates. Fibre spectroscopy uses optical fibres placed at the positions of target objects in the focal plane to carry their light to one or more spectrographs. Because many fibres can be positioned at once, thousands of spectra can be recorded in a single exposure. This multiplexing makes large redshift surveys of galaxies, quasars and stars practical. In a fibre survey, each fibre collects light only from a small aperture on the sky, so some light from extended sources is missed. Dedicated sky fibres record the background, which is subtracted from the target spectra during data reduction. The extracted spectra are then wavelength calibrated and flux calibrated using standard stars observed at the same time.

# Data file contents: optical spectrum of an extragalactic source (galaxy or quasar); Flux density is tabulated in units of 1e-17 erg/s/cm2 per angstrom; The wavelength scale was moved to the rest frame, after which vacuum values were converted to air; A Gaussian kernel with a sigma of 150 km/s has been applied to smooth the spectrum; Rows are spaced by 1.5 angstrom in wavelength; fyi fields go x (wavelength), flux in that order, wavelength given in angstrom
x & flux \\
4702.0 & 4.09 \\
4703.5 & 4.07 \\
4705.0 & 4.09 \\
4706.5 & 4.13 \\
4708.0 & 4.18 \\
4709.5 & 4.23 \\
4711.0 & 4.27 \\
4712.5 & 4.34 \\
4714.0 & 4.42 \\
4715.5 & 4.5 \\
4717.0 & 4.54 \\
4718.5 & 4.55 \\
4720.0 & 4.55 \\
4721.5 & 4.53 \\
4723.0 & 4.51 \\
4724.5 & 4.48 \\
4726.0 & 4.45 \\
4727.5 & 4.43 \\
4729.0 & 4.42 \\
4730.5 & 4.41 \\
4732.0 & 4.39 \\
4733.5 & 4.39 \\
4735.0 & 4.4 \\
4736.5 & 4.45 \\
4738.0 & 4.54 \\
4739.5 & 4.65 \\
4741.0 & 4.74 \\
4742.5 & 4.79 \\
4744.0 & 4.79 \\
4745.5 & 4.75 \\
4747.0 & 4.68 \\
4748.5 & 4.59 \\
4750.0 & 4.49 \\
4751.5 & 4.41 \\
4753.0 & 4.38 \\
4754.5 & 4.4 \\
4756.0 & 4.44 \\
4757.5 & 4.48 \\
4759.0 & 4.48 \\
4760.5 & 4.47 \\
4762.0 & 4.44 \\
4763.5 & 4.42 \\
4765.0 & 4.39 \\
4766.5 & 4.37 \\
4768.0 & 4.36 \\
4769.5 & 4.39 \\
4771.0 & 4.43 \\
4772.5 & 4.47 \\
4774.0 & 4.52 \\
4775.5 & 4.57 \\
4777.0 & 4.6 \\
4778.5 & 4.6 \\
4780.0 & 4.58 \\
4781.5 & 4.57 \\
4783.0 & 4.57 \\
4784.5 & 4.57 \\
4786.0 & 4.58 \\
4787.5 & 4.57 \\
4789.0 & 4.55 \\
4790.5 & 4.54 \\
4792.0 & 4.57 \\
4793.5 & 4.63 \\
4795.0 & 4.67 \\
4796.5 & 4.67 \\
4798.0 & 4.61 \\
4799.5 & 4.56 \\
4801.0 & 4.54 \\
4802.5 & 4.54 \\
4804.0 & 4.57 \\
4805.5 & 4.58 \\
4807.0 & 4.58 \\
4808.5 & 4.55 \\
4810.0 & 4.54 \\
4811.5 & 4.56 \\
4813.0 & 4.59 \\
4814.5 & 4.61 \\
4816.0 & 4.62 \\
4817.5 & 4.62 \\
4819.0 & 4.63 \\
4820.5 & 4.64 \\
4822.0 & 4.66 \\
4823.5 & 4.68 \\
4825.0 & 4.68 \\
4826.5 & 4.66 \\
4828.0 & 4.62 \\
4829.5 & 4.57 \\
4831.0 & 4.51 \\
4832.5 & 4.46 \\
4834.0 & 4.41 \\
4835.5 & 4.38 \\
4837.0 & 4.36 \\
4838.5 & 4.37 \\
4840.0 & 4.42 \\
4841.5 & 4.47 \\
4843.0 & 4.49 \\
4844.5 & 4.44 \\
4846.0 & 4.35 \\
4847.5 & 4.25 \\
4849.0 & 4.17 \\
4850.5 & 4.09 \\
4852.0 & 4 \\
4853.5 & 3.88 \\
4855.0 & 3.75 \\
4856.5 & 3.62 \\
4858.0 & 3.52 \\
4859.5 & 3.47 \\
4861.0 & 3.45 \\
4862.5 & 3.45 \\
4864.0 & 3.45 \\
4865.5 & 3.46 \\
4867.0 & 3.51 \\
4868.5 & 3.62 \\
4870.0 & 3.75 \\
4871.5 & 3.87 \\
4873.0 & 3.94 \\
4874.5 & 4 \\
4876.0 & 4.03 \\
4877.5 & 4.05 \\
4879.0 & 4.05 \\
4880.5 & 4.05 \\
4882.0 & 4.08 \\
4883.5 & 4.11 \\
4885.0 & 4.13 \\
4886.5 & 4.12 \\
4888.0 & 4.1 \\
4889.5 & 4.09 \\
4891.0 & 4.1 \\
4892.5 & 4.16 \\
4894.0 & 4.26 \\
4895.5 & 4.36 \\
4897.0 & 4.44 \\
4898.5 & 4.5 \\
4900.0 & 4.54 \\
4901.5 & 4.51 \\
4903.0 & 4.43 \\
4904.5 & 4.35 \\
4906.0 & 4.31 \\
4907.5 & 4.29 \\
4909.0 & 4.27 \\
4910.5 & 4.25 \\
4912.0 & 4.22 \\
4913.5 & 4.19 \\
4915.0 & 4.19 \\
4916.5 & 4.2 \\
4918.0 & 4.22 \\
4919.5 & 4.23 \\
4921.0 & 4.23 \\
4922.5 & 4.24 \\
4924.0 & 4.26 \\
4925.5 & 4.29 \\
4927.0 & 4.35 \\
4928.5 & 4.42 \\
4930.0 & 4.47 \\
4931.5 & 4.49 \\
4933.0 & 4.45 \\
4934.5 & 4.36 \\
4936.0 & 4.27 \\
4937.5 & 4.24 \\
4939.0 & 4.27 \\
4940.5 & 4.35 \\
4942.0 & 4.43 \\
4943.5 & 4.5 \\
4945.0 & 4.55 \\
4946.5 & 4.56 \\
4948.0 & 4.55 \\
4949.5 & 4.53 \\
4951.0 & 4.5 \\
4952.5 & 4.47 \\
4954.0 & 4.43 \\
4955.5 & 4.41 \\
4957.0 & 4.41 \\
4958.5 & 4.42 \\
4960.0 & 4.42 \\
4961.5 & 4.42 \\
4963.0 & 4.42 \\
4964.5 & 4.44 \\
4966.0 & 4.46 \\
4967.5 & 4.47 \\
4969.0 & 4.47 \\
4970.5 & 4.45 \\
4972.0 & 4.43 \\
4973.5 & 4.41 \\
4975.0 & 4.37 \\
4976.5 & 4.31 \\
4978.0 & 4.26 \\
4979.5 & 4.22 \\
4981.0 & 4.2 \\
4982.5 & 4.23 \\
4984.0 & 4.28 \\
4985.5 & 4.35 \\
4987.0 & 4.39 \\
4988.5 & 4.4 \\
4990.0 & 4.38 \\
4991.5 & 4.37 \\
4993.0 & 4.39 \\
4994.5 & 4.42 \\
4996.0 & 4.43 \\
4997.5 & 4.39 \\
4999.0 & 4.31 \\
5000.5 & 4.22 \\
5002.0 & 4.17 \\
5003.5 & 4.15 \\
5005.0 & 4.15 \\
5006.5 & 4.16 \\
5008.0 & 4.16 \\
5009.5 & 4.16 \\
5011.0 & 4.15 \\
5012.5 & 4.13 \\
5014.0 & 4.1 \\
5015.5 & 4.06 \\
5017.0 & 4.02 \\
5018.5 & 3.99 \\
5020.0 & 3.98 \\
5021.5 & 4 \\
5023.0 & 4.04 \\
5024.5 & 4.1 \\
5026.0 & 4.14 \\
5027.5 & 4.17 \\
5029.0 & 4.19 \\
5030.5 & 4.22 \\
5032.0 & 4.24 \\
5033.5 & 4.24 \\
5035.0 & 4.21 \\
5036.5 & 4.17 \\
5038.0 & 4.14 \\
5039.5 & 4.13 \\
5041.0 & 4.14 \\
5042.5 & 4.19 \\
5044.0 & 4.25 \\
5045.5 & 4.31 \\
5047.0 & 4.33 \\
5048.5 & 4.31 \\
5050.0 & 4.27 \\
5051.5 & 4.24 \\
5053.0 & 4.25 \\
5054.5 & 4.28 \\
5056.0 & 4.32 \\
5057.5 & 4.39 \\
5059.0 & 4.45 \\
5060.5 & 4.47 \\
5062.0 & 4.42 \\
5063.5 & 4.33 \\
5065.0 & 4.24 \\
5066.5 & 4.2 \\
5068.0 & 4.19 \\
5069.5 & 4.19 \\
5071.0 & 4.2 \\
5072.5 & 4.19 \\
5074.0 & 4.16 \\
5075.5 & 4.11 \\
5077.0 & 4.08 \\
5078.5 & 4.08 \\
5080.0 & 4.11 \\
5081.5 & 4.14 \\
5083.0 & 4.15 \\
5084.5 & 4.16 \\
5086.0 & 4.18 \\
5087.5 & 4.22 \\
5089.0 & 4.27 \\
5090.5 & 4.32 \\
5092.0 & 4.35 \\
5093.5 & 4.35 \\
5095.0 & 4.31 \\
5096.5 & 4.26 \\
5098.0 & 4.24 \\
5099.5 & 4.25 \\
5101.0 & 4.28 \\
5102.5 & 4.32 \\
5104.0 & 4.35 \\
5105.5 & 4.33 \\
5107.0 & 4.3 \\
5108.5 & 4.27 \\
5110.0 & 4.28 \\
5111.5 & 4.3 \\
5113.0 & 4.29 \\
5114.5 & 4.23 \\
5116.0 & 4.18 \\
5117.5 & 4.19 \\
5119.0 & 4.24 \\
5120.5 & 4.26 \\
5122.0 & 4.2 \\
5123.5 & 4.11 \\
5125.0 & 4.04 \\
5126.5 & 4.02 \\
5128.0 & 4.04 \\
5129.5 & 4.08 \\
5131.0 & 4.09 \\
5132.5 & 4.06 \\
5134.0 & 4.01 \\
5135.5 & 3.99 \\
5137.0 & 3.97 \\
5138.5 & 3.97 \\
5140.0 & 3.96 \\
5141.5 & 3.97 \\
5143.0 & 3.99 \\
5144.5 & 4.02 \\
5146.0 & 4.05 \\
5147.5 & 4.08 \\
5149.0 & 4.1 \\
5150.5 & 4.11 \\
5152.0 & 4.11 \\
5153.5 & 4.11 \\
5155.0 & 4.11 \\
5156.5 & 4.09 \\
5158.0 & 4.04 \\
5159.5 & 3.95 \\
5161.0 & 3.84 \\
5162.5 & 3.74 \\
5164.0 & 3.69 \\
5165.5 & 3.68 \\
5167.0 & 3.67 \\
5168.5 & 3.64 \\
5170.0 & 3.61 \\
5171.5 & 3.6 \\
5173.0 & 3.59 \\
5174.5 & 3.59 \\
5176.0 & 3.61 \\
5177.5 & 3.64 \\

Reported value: 4.53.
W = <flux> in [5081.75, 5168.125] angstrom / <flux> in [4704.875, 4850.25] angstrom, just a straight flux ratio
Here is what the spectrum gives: 0.9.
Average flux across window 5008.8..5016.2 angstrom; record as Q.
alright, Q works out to 4.12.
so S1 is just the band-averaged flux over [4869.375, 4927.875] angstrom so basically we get 4.2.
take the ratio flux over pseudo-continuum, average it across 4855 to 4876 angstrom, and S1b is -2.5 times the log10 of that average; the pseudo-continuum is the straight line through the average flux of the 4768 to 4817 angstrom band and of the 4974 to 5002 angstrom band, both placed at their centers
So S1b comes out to 0.22 mag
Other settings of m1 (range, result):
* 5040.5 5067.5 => 4.3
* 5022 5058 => 4.22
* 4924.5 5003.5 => 4.39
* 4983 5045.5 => 4.2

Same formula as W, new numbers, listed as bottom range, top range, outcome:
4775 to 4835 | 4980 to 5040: 0.92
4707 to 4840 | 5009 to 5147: 0.93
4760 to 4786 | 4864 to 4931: 0.93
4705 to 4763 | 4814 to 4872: 0.93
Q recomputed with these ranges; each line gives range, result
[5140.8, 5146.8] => 4.01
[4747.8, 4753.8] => 4.47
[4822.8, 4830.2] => 4.64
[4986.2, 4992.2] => 4.38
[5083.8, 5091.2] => 4.23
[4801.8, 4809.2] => 4.56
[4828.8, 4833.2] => 4.51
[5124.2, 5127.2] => 4.03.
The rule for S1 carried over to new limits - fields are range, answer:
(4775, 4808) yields 4.58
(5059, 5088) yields 4.21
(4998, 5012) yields 4.18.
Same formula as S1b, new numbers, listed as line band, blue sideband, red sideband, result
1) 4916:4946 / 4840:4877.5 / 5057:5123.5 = -0.089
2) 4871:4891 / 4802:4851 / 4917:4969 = 0.103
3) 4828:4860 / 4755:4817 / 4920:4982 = 0.070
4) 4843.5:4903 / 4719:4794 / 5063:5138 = 0.105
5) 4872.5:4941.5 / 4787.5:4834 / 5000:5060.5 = 0.040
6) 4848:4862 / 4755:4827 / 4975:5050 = 0.180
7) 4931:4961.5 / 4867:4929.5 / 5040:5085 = -0.058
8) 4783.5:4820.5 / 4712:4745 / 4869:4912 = -0.054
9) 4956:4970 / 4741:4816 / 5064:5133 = -0.021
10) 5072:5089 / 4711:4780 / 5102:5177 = -0.015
